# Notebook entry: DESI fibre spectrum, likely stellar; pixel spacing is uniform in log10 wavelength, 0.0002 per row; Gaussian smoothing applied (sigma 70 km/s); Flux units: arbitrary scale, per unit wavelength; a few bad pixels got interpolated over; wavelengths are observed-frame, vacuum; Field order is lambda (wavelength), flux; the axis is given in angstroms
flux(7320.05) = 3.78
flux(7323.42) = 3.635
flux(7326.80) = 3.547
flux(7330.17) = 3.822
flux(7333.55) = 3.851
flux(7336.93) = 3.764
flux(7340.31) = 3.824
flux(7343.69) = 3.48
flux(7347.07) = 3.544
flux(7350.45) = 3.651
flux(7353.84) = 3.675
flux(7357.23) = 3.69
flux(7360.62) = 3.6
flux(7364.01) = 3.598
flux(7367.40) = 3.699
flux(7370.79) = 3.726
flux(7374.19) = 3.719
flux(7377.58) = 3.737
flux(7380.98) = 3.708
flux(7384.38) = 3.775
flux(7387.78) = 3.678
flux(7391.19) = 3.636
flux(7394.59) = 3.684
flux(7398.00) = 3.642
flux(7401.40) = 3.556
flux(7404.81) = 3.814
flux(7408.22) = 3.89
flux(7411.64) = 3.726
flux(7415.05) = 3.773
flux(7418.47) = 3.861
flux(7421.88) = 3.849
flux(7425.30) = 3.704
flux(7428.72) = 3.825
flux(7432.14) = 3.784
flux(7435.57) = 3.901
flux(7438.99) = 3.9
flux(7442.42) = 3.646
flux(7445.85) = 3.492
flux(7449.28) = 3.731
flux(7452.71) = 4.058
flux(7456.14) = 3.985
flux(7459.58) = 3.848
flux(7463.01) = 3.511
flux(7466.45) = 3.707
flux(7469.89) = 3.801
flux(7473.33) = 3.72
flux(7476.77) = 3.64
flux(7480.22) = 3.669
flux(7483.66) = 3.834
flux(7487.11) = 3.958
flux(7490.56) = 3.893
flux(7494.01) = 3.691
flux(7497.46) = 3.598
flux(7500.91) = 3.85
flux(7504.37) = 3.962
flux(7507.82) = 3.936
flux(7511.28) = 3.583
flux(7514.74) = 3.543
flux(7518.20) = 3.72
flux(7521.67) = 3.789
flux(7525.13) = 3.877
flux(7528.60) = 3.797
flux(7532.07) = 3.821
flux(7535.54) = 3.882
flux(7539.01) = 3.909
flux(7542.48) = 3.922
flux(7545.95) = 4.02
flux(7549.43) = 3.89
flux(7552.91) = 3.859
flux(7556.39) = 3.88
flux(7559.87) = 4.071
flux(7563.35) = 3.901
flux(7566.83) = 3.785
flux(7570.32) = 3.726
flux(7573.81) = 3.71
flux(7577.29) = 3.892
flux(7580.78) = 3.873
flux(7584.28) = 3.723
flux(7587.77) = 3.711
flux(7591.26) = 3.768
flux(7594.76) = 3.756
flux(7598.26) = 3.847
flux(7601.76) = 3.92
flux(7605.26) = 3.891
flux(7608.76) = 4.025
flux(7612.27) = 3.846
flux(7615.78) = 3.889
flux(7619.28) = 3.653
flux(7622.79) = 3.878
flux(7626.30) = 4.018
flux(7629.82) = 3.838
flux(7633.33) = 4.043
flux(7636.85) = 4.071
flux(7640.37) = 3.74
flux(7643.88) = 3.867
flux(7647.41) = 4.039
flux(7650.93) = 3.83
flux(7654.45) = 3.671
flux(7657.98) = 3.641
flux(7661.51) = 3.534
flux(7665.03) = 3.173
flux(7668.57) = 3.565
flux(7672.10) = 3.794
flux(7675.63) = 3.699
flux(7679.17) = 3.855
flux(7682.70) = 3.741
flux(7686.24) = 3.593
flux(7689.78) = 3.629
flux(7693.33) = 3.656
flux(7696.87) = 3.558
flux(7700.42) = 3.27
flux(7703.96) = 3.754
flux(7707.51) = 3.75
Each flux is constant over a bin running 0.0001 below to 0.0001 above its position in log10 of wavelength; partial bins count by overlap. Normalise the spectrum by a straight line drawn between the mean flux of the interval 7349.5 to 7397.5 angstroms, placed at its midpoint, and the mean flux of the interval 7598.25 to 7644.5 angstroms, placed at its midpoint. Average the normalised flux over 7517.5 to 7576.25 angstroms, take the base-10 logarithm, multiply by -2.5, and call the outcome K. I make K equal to -0.007 mag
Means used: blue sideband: 3.68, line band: 3.86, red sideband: 3.9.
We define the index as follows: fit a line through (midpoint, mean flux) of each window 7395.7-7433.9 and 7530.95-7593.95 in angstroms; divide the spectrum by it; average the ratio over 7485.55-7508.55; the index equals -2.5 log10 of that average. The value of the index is -0.007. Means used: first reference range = 3.76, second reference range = 3.85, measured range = 3.84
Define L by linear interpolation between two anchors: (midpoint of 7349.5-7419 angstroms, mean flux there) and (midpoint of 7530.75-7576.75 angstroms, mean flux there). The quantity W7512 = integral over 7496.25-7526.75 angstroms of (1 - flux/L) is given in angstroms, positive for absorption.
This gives 0.6 angstroms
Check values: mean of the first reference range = 3.7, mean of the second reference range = 3.88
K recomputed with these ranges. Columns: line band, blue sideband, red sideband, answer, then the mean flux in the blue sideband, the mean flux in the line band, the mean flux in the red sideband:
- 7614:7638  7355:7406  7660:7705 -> -0.08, 3.68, 3.91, 3.6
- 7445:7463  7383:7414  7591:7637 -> -0.02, 3.71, 3.81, 3.89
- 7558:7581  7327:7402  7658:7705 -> -0.06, 3.68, 3.85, 3.6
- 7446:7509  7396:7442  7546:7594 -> 0.00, 3.78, 3.79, 3.83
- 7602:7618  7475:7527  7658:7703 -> -0.07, 3.77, 3.91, 3.59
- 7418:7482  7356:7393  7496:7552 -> 0.00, 3.69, 3.77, 3.82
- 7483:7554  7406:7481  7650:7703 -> -0.03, 3.77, 3.82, 3.61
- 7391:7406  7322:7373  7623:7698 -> 0.01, 3.67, 3.67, 3.74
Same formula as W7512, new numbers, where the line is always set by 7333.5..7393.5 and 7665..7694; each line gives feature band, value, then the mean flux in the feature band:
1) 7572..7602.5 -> -1.1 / 3.8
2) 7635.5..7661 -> -1.1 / 3.82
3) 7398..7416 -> -0.3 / 3.74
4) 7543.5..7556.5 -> -0.9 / 3.92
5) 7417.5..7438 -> -0.8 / 3.82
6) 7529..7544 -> -0.8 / 3.88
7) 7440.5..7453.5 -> -0.1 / 3.71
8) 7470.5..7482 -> 0.0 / 3.69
